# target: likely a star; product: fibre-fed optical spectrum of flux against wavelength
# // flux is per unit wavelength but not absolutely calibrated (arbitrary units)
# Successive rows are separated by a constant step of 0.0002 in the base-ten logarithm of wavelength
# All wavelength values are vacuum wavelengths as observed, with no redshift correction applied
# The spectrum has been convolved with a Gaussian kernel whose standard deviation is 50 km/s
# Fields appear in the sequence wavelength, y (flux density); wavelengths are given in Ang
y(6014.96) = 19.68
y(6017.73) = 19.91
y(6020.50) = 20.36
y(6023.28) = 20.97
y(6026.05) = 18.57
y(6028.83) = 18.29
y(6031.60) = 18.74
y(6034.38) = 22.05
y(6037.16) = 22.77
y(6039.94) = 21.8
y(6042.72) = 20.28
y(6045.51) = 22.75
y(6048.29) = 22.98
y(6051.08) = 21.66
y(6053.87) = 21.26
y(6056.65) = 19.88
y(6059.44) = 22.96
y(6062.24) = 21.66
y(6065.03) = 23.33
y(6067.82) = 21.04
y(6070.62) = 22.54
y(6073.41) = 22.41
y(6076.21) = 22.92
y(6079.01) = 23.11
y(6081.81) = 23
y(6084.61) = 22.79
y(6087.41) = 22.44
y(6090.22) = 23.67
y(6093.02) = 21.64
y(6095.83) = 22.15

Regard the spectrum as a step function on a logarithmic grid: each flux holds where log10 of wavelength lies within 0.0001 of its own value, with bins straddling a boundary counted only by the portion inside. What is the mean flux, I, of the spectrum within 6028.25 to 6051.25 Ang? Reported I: 21.3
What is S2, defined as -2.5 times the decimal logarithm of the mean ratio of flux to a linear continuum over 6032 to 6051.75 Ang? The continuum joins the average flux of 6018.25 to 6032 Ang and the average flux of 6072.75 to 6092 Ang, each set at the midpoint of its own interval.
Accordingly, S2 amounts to -0.07 mag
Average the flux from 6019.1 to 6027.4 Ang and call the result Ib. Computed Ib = 20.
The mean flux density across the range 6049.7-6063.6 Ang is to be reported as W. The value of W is 21.5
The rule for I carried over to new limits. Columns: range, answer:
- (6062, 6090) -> 22.6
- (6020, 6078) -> 21.4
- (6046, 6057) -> 21.7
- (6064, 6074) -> 22.3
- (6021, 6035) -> 19.6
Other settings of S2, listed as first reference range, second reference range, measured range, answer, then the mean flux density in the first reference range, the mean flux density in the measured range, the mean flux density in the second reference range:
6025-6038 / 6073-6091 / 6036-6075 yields -0.03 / 20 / 22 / 22.9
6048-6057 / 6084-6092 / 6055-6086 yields -0.01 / 21.4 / 22.3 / 22.9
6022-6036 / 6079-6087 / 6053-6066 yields -0.01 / 19.8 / 21.8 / 22.9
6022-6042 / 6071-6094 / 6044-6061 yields -0.03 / 20.5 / 21.9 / 22.8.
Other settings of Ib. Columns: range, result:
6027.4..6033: 18.5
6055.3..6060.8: 21.4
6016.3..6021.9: 20.1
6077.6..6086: 23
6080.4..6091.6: 23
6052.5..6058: 20.6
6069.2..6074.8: 22.5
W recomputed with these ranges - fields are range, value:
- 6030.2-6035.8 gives 20.4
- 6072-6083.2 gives 22.9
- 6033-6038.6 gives 22.4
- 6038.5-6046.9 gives 21.6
